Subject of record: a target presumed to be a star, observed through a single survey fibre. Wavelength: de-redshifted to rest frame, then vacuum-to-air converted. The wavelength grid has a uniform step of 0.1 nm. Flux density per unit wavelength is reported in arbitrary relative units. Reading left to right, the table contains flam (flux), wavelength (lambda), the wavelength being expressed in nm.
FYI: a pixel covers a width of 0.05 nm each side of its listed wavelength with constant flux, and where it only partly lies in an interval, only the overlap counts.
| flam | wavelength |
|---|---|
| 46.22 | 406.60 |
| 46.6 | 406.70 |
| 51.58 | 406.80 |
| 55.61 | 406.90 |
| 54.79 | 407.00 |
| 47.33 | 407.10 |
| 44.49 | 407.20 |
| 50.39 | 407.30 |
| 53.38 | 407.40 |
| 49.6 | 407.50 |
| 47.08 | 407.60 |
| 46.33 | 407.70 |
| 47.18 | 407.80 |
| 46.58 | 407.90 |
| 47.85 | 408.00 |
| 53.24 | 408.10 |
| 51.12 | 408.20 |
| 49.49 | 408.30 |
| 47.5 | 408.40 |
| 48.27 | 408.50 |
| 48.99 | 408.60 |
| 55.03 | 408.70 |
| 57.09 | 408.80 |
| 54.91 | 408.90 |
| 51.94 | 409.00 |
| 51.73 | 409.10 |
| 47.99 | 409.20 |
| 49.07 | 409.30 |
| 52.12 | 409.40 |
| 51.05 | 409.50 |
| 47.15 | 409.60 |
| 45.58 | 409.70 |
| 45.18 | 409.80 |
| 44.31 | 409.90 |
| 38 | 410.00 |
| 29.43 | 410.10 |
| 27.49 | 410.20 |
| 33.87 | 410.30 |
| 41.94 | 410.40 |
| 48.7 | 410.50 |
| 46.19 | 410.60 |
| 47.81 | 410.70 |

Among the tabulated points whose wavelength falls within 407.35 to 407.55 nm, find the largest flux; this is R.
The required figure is 53.38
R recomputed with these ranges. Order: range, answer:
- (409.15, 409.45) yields 52.12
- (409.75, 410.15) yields 45.18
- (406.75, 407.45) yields 55.61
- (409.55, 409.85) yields 47.15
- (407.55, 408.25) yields 53.24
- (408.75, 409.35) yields 57.09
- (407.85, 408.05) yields 47.85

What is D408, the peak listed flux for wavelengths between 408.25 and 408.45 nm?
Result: 49.49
